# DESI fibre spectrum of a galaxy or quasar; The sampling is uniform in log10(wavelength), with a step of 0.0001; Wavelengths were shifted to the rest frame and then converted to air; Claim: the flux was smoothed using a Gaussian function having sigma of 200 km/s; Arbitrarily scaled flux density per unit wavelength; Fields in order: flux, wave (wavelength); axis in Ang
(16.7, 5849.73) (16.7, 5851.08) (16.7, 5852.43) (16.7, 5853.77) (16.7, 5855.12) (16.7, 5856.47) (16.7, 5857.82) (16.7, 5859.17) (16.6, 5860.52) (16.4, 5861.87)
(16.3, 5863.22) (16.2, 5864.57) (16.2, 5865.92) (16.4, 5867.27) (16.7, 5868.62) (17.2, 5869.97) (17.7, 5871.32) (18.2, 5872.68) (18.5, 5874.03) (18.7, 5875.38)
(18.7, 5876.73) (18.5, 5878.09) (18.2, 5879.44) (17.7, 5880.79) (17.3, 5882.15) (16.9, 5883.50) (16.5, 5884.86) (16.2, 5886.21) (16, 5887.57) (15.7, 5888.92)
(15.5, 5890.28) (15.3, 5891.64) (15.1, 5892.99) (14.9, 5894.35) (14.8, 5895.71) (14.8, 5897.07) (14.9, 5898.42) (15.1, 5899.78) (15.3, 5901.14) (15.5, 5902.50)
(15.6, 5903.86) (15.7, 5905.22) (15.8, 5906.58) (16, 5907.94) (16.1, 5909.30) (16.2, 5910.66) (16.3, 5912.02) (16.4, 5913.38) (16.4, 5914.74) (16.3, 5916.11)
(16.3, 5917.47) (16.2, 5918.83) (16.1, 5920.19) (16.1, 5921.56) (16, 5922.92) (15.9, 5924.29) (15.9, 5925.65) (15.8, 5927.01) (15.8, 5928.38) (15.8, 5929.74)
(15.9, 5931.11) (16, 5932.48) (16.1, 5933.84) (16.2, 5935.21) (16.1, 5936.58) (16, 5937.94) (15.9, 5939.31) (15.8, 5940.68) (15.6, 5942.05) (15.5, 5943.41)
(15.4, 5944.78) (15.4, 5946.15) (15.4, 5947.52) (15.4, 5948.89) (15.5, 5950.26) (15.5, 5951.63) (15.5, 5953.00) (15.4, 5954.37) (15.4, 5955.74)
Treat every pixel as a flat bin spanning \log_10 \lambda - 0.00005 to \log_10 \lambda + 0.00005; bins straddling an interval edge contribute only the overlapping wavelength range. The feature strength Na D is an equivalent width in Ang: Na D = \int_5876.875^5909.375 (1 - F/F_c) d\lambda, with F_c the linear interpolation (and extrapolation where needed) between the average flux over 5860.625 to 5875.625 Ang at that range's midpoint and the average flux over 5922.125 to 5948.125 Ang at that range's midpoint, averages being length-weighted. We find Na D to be 1.17 Ang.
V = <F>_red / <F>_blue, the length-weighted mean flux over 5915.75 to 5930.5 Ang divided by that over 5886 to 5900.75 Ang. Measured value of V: 1.05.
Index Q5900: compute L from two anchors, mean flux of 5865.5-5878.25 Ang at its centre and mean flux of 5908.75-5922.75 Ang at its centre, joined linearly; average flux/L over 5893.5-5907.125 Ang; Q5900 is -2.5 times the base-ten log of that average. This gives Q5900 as 0.10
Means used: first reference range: 17.7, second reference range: 16.2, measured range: 15.2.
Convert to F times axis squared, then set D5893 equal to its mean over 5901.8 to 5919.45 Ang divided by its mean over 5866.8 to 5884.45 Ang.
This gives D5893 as 0.92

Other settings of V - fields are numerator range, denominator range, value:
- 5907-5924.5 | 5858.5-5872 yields 0.97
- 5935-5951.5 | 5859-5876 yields 0.92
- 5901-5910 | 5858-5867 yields 0.96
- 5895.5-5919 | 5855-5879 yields 0.92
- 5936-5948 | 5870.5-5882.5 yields 0.86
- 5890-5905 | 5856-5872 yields 0.91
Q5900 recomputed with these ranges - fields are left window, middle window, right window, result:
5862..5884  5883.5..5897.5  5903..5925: 0.09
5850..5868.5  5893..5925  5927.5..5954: 0.02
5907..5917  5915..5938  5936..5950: -0.01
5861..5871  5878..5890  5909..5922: -0.03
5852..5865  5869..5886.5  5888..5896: -0.12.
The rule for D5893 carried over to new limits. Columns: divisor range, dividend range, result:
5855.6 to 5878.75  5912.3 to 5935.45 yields 0.95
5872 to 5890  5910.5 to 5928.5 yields 0.94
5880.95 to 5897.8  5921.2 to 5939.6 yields 1.02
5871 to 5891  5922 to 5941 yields 0.94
